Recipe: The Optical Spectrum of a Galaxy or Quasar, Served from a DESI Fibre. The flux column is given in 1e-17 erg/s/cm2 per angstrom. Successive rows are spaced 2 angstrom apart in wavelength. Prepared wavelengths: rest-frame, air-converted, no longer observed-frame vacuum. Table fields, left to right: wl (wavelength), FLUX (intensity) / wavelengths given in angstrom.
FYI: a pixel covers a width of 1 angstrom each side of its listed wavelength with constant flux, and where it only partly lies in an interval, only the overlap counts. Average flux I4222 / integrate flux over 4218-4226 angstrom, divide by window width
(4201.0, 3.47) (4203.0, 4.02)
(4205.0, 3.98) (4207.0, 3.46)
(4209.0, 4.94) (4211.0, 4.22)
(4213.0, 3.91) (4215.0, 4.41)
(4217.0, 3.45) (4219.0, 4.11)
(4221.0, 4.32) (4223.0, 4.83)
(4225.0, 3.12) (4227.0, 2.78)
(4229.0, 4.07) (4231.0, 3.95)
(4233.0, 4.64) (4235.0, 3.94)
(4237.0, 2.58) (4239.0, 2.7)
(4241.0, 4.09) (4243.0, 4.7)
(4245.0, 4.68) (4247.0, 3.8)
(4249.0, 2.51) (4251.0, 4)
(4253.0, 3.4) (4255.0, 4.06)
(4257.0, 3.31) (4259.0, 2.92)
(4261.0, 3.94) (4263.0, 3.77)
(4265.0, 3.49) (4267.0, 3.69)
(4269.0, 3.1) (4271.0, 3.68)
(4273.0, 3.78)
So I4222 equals 4.1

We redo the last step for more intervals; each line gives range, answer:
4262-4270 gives 3.51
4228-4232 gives 4.01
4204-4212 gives 4.15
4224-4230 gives 3.32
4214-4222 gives 4.07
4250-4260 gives 3.54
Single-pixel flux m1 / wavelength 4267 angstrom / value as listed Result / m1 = 3.69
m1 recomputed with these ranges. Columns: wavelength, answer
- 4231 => 3.95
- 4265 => 3.49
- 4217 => 3.45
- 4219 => 4.11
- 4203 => 4.02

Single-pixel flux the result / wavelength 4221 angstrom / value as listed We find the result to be 4.32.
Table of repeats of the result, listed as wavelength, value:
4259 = 2.92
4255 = 4.06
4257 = 3.31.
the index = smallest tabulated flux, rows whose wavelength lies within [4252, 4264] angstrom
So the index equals 2.92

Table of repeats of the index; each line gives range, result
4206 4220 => 3.45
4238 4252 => 2.51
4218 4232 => 2.78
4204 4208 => 3.46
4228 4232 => 3.95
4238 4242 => 2.7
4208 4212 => 4.22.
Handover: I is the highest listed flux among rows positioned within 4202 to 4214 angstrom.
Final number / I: 4.94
